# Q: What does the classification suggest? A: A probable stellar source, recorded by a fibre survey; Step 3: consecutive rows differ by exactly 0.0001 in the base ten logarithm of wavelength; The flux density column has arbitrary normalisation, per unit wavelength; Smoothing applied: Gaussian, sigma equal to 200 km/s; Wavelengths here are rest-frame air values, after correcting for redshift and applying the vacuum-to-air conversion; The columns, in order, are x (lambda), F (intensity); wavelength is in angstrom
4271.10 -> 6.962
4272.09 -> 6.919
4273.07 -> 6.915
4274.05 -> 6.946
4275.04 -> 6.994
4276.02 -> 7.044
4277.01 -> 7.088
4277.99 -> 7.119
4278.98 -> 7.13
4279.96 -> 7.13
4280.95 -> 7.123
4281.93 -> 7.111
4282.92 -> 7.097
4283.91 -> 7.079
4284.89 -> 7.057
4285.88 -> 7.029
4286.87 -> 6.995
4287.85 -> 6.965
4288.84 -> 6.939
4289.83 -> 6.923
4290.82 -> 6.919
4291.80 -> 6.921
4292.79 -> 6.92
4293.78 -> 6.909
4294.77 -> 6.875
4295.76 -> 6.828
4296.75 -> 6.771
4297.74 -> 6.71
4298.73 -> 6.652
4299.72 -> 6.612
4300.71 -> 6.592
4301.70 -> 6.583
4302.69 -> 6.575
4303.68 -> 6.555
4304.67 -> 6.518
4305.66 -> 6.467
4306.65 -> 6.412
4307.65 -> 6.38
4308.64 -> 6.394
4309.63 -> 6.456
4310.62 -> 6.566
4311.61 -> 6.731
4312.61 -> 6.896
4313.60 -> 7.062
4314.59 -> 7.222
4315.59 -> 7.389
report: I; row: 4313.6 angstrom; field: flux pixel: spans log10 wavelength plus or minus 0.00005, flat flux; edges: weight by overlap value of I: 7.062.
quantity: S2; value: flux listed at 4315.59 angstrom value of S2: 7.389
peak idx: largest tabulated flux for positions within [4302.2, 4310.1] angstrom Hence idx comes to 6.575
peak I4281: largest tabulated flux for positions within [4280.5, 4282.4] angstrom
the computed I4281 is 7.123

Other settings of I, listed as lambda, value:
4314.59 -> 7.222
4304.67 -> 6.518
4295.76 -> 6.828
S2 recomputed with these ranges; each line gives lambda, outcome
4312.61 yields 6.896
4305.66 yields 6.467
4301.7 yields 6.583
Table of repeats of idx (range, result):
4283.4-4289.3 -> 7.079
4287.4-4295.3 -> 6.965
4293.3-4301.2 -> 6.909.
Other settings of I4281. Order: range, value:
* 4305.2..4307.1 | 6.467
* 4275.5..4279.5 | 7.13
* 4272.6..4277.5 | 7.088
